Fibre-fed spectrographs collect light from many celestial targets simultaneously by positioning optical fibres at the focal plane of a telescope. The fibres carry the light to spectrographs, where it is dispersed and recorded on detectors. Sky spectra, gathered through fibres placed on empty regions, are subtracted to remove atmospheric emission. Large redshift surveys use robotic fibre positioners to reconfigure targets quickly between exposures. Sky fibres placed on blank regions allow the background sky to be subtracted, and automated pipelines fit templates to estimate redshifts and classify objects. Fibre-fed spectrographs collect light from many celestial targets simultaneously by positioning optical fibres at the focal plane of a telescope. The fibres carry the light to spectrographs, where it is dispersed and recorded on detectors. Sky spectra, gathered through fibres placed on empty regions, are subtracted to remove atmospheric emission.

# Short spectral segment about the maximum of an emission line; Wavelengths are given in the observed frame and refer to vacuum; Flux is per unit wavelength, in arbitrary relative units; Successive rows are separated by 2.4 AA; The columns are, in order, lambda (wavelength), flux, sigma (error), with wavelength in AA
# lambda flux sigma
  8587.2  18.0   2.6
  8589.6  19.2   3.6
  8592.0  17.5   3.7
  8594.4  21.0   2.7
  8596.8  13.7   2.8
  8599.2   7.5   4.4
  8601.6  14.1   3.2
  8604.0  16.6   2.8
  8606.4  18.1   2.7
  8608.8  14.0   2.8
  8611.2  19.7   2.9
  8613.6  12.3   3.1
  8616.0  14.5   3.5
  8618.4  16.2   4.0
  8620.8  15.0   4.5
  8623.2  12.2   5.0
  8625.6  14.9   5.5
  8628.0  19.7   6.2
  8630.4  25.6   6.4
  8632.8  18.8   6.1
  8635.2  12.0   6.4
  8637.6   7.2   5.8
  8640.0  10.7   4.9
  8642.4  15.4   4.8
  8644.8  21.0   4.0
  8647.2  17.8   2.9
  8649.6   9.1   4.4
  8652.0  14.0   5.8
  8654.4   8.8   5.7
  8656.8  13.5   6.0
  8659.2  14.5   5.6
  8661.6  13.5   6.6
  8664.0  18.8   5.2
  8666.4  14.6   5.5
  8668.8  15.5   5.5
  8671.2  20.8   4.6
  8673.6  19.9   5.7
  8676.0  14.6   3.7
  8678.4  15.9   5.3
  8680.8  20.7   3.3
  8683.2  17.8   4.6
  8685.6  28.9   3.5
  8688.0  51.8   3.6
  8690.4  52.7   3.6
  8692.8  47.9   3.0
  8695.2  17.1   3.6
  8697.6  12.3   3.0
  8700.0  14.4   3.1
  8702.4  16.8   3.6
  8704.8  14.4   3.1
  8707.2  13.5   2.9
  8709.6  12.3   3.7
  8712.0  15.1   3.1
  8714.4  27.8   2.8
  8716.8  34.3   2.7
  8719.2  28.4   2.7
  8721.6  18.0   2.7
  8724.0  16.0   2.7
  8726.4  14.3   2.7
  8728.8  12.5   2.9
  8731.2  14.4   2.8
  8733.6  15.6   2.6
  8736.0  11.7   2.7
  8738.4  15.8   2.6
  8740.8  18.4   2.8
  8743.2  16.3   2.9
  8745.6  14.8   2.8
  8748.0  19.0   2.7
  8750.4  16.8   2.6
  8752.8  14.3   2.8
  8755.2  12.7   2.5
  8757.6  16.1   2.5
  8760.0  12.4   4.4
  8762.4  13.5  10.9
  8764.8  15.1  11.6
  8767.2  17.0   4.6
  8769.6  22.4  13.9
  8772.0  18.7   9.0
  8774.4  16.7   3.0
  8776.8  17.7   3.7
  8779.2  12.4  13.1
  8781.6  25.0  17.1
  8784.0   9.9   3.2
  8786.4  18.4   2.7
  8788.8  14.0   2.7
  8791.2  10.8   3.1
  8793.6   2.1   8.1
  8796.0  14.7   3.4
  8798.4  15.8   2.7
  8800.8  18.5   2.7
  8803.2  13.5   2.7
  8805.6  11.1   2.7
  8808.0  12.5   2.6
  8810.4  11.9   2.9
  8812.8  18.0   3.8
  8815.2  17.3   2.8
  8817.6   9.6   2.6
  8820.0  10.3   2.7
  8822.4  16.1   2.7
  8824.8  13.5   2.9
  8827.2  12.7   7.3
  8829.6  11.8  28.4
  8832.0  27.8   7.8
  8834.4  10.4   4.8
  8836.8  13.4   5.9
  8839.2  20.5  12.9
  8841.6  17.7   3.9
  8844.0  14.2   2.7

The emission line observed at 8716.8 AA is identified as [N II] 6583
